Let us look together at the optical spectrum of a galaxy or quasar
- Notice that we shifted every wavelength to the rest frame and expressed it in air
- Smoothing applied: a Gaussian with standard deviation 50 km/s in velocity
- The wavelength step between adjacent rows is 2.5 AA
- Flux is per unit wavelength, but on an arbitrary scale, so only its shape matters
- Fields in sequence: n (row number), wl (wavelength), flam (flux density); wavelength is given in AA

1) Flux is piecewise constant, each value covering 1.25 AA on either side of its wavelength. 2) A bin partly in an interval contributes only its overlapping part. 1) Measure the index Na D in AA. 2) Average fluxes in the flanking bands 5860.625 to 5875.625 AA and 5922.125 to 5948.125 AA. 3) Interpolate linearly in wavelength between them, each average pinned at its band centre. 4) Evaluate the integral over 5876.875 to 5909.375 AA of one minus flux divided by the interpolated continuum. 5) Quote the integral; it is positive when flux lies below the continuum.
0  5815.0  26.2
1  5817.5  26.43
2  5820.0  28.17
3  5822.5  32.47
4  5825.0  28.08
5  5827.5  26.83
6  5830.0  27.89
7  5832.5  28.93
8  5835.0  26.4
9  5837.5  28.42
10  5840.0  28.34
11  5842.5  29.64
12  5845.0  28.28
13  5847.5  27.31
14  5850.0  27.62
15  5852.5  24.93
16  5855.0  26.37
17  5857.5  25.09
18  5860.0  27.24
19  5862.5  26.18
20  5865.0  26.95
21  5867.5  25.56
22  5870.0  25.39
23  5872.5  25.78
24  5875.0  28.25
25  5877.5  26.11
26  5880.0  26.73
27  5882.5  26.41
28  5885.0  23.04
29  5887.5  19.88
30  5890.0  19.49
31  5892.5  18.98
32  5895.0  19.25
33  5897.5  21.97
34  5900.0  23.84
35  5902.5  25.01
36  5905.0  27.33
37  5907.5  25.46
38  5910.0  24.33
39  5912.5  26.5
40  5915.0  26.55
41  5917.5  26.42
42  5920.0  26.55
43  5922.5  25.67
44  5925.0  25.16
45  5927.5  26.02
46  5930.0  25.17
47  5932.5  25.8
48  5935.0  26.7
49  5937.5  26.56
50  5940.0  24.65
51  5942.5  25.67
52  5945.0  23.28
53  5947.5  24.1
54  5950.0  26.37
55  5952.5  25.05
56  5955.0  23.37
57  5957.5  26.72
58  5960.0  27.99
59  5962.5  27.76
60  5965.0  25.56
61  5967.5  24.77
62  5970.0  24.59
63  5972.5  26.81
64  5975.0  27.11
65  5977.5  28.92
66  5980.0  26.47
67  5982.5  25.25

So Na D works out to 3.31 AA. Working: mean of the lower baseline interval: 26.3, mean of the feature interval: 23.3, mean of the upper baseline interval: 25.4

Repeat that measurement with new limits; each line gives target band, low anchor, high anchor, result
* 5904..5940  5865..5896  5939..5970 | -1.76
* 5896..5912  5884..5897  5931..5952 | -2.29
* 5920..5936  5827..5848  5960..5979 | 0.75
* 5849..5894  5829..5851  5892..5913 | 1.67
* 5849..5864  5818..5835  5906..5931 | 0.74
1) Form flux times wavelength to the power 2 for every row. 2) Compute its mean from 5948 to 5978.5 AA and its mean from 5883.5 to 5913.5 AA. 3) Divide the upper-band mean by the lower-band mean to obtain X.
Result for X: 1.17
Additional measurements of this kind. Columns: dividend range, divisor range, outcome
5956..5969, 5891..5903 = 1.25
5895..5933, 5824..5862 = 0.94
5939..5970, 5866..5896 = 1.09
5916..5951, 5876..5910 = 1.11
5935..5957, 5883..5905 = 1.16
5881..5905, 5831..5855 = 0.82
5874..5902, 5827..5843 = 0.84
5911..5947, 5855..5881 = 1.00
